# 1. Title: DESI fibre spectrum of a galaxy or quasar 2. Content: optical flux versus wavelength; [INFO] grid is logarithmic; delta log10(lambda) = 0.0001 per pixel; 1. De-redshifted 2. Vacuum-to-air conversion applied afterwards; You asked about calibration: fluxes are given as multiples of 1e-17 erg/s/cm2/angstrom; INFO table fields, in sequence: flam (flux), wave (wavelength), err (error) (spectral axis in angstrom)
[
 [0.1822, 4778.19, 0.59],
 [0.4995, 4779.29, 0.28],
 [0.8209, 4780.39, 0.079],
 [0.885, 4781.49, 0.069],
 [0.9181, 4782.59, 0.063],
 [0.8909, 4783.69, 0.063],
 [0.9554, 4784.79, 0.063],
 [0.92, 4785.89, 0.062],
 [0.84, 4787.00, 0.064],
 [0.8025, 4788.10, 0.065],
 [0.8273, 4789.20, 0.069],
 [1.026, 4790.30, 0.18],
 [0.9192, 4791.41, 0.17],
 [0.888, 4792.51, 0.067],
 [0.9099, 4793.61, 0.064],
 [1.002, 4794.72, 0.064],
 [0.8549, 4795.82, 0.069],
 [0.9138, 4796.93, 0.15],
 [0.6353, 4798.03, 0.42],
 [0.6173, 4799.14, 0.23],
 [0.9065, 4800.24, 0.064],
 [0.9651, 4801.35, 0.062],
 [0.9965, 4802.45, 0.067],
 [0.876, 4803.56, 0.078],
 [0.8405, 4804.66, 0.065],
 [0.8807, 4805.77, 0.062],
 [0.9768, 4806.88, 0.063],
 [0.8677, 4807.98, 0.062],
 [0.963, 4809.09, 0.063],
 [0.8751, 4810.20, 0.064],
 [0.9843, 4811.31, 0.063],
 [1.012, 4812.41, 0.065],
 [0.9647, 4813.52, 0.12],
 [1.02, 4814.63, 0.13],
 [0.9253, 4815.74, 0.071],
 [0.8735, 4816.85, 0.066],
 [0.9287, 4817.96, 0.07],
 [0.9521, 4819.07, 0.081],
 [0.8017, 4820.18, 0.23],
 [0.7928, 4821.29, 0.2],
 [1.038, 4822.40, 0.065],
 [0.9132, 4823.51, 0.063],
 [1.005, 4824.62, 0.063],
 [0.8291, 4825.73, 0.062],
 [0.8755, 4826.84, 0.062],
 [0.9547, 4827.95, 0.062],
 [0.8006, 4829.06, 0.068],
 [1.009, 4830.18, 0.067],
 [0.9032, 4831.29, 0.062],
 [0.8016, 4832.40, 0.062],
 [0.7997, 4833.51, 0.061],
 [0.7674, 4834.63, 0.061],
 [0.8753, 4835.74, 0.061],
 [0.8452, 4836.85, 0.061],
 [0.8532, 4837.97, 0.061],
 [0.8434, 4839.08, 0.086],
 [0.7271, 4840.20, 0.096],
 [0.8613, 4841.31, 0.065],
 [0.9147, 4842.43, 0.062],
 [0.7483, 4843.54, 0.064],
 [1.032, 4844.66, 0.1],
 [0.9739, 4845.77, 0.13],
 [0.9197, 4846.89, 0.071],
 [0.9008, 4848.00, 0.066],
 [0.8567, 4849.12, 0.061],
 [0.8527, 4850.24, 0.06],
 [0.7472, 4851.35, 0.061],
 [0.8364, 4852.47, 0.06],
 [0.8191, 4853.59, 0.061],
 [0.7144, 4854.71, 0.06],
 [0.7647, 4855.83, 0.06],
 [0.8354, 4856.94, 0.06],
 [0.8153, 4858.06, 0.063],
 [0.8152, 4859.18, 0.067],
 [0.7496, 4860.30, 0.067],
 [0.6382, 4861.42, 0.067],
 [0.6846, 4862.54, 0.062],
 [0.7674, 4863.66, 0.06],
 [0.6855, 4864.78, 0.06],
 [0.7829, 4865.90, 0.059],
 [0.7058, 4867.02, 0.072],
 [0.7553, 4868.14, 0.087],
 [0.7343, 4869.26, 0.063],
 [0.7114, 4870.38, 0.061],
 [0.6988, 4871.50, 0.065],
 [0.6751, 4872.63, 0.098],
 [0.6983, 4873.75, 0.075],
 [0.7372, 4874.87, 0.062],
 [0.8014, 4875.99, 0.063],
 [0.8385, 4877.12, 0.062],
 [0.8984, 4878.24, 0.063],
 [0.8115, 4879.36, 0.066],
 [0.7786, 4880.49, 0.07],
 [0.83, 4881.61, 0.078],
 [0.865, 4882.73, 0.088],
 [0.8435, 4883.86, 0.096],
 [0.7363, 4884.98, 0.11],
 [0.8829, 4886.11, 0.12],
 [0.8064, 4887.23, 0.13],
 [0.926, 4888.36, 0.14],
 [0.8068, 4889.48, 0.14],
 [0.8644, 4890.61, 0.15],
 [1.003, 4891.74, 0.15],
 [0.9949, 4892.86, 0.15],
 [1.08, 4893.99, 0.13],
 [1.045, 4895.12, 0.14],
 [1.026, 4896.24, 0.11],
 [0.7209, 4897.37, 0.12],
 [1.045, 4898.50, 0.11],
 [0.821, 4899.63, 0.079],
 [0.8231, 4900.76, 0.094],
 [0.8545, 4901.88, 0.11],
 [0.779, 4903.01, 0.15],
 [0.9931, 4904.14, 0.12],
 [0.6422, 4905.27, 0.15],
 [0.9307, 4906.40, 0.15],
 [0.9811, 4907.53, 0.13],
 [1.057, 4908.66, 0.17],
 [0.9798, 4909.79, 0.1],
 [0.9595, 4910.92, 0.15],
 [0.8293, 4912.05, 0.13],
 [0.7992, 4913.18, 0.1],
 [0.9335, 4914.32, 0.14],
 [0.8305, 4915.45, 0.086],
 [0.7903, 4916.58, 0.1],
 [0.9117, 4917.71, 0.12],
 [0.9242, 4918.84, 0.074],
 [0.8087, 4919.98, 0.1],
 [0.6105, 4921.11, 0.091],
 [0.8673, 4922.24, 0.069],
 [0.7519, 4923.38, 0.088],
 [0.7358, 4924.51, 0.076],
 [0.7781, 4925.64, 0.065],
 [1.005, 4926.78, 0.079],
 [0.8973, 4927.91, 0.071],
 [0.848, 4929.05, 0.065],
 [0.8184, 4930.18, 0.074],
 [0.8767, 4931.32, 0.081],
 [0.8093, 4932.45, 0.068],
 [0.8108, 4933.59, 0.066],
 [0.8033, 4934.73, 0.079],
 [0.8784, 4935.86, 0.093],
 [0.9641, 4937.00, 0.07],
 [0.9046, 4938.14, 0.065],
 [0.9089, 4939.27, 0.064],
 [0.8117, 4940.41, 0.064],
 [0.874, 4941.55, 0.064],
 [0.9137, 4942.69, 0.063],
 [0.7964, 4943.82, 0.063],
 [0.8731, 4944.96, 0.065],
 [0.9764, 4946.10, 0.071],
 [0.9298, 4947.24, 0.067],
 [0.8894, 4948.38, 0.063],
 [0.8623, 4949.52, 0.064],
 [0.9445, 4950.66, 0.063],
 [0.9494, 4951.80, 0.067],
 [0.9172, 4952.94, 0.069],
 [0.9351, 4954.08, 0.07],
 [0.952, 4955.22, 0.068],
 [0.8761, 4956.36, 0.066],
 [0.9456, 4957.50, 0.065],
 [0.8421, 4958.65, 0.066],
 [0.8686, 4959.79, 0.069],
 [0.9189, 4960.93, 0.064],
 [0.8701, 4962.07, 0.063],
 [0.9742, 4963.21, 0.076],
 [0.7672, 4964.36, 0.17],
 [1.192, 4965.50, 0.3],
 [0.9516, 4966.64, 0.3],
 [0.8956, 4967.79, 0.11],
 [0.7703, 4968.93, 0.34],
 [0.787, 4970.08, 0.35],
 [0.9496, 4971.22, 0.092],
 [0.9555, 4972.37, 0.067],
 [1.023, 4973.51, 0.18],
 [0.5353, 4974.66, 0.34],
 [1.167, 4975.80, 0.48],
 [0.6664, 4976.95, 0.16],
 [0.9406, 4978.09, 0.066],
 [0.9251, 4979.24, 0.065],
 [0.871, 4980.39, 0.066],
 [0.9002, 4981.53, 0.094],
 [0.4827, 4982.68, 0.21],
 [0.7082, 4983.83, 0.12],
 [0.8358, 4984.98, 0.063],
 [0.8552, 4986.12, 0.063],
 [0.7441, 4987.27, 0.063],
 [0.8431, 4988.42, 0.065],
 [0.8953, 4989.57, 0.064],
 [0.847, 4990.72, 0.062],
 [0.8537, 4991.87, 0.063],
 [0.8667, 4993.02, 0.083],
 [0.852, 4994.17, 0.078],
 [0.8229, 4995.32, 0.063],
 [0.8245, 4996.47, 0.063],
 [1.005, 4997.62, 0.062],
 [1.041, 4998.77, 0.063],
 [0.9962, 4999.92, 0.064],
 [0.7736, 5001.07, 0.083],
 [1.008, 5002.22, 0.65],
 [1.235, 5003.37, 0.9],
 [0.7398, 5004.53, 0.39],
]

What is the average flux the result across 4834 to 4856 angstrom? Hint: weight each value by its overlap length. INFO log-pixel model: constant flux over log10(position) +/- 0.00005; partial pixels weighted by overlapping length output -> 0.844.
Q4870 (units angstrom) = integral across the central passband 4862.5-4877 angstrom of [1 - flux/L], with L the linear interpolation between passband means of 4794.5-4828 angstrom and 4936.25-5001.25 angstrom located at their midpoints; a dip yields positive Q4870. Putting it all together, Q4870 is 2.7 angstrom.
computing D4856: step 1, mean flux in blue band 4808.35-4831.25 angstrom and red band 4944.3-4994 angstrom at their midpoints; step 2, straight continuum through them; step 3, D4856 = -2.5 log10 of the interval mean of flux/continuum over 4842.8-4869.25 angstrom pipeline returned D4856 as 0.145 mag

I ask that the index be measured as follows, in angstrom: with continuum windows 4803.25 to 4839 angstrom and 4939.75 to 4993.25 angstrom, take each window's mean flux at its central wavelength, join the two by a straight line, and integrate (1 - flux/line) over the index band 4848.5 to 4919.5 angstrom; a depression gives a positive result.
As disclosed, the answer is 4.4 angstrom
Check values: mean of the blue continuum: 0.9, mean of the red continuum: 0.875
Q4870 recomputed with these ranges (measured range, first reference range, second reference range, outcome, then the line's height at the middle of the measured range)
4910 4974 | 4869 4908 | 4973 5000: -2.3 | 0.85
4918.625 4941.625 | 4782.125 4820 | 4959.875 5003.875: 1.2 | 0.888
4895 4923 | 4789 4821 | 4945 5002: 0.5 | 0.89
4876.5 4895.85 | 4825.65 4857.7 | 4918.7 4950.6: -0.7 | 0.853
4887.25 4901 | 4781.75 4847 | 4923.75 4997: -0.7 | 0.88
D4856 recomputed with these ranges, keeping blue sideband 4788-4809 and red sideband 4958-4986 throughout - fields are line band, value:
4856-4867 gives 0.17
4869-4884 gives 0.13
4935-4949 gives -0.03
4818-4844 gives 0.02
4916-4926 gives 0.09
